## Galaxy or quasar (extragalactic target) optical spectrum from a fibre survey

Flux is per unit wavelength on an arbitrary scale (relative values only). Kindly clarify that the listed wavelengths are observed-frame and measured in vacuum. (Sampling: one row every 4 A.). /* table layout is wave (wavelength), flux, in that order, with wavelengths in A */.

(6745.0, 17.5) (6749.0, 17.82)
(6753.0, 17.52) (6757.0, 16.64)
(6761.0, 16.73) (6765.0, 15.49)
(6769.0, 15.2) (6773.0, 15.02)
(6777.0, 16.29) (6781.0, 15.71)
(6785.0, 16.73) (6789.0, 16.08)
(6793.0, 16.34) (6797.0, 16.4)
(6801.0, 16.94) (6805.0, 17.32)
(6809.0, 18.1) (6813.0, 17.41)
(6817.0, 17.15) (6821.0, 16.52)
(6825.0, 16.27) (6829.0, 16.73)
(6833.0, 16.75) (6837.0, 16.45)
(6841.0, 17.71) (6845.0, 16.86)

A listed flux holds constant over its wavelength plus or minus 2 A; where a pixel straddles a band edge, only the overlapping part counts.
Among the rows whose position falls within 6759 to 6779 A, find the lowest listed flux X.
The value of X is 15.02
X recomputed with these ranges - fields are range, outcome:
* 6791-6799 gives 16.34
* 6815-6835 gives 16.27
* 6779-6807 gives 15.71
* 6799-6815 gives 16.94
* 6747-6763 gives 16.64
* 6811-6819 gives 17.15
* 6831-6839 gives 16.45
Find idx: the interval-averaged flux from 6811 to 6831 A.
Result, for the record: 16.8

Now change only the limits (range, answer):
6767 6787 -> 15.8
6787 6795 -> 16.2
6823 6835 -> 16.6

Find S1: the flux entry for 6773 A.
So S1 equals 15.02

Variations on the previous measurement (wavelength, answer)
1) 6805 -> 17.32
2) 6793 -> 16.34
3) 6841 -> 17.71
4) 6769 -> 15.2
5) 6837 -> 16.45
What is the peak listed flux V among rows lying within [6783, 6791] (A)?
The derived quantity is 16.73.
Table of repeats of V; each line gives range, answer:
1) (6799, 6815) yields 18.1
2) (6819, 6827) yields 16.52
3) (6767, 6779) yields 16.29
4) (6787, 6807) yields 17.32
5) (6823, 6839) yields 16.75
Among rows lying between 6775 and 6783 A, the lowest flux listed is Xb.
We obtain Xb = 15.71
